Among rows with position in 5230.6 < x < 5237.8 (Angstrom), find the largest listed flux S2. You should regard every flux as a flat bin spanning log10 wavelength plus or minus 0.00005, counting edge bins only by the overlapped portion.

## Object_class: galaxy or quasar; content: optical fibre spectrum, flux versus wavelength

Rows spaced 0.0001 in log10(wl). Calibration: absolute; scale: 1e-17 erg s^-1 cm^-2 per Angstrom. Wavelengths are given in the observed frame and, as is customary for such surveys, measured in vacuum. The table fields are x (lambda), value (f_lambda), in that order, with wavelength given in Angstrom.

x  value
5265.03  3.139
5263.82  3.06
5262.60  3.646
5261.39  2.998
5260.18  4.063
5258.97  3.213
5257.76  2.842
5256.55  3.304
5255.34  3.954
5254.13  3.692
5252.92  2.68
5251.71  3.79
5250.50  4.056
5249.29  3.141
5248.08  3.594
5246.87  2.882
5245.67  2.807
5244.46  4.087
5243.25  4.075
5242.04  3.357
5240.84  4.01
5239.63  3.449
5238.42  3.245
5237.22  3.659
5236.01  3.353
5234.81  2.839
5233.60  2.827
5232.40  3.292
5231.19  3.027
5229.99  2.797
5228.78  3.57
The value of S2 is 3.659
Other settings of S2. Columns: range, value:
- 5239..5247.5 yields 4.087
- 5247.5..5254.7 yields 4.056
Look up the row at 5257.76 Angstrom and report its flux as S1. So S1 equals 2.842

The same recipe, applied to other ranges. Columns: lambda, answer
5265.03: 3.139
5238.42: 3.245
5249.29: 3.141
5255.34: 3.954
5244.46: 4.087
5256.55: 3.304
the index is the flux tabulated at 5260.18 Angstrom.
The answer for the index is 4.063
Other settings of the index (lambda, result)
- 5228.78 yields 3.57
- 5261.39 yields 2.998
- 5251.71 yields 3.79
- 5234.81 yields 2.839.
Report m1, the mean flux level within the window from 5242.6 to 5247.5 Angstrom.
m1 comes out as 3.46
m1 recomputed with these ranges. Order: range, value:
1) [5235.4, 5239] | 3.43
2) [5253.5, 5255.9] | 3.81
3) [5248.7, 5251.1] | 3.6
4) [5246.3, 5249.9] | 3.21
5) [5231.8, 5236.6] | 3.08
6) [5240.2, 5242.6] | 3.69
